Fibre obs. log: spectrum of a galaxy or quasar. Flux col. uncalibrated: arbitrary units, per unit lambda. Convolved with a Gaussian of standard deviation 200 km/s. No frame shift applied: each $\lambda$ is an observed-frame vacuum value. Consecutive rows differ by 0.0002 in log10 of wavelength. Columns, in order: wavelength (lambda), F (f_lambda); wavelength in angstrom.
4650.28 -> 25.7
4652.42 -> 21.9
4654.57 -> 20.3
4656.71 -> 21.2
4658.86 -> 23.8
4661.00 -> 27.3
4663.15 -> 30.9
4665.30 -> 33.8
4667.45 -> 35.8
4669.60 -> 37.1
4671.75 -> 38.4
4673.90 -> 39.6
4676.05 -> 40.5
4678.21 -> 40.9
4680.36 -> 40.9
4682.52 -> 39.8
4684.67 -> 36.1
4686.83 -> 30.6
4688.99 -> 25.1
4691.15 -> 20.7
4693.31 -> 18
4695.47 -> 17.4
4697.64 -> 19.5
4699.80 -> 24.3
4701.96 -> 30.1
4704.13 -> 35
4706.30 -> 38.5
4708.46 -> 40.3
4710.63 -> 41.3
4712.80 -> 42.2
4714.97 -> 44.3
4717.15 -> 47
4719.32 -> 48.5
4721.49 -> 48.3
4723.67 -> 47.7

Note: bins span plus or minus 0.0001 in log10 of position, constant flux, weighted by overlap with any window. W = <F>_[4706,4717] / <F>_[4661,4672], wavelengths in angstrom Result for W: 1.23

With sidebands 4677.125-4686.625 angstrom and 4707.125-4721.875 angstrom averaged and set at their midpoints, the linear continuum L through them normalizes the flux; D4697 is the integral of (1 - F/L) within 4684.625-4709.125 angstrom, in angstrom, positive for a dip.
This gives 8.25 angstrom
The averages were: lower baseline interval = 38.6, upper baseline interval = 44.3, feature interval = 27.4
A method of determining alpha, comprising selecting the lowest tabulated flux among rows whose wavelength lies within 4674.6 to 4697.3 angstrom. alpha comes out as 17.4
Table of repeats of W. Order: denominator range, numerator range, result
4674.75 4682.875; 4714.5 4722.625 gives 1.16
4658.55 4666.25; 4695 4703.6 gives 0.82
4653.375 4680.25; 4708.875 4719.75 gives 1.35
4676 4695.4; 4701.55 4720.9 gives 1.32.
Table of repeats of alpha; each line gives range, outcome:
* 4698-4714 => 24.3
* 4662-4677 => 30.9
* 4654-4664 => 20.3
